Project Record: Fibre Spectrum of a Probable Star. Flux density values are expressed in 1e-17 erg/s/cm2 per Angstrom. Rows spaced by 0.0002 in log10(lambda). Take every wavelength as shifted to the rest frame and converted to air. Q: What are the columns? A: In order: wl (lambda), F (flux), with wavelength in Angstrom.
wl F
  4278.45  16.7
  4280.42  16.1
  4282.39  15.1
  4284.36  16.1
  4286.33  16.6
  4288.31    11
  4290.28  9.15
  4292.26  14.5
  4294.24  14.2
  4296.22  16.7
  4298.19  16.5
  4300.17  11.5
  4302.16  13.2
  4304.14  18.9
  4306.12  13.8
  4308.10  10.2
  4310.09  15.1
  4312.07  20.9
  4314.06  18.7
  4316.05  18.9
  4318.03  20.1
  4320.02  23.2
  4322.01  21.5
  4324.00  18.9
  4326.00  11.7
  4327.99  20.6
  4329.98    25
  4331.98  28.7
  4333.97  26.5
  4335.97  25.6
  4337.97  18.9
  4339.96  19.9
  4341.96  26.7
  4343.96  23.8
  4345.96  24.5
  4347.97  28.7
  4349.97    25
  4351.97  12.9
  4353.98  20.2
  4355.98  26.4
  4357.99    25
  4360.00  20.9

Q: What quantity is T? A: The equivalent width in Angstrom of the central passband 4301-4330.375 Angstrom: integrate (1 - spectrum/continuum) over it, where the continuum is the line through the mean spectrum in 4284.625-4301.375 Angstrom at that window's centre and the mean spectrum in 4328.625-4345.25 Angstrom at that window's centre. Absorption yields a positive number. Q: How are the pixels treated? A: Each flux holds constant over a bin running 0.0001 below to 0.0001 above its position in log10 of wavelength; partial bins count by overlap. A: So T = 2.2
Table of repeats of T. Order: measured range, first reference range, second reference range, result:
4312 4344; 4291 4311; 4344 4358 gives -4.4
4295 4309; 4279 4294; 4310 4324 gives 2.2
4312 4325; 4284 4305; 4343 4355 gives -1.7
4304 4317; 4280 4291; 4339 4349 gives 1.5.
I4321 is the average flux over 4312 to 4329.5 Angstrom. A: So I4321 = 19.5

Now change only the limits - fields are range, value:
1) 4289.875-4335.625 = 18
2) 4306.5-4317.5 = 16.7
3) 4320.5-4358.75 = 22.6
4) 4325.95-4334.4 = 23.5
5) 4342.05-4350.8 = 25.6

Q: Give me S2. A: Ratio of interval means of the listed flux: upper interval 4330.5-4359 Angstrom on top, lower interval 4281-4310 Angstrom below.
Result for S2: 1.7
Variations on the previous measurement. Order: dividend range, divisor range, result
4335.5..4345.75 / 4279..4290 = 1.56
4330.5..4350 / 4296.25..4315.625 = 1.59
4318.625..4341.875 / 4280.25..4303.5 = 1.55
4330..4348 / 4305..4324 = 1.36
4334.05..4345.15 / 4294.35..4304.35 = 1.56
